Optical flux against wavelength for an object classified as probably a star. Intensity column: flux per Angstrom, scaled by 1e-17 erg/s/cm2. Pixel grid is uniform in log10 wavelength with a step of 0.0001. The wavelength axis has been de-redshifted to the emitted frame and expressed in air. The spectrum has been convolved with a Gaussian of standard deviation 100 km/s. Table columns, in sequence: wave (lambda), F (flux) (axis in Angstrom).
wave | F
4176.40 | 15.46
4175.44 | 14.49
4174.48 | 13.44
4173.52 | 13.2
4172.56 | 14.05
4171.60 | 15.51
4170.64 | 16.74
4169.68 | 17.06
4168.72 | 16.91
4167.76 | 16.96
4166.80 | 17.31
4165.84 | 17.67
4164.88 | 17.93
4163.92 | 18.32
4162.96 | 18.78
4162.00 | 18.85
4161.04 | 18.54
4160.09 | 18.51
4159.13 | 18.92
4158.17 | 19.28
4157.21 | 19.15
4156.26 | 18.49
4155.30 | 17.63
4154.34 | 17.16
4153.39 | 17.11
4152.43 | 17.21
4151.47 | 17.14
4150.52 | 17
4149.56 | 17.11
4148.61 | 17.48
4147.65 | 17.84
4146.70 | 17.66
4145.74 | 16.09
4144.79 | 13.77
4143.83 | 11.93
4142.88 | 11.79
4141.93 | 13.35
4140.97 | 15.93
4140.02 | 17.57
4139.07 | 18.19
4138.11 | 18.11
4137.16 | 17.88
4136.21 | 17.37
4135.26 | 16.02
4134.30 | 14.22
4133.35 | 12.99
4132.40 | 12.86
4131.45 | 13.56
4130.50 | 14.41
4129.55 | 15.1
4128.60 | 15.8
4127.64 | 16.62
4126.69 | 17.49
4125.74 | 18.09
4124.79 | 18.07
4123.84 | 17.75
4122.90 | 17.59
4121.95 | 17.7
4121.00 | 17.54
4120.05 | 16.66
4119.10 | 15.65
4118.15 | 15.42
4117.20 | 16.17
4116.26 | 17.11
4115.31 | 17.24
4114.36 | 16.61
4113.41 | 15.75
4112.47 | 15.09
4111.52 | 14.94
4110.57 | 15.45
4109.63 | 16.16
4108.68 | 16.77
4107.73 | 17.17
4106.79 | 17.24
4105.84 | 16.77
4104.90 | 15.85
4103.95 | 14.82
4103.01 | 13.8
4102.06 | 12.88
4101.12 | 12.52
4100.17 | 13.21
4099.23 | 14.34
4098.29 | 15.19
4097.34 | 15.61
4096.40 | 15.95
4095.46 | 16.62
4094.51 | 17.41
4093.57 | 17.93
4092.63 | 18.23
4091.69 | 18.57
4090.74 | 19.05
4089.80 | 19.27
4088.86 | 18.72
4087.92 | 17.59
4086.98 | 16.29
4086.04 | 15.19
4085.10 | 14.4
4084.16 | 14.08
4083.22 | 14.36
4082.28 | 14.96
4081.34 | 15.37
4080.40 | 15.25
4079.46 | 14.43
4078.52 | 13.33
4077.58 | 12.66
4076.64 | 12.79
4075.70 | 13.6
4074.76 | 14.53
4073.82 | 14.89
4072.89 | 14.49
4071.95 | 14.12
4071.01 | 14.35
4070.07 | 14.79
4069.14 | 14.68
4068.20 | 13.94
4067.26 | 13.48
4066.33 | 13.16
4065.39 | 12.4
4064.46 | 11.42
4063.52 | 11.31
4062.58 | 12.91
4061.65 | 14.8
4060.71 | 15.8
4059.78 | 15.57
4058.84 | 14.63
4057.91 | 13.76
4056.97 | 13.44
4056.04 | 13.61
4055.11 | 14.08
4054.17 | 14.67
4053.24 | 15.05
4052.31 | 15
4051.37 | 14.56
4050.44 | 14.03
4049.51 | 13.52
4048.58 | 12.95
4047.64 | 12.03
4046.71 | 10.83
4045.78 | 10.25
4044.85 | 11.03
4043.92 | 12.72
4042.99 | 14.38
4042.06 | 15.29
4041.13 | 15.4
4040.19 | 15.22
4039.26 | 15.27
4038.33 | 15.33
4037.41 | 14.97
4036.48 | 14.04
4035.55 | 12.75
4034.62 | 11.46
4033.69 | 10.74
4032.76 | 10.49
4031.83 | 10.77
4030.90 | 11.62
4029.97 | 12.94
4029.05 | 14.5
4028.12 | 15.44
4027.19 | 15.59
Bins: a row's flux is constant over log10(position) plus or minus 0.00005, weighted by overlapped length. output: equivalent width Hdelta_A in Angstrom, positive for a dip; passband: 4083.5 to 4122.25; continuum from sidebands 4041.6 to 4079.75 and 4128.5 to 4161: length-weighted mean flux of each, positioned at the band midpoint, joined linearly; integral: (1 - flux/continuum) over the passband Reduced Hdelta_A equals -3.0 Angstrom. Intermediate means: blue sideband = 13.6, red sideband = 16.4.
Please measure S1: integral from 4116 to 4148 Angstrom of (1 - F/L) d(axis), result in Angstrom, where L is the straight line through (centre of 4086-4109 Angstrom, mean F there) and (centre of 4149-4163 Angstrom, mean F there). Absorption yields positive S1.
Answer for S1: 2.4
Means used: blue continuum 16.3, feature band 16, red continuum 18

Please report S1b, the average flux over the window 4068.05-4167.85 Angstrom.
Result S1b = 16.1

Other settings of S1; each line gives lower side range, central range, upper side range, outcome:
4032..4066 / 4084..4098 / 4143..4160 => -2.0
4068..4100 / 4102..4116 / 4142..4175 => 0.1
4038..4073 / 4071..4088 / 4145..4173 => 0.2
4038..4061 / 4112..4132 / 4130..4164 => -0.7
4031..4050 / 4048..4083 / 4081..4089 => 0.9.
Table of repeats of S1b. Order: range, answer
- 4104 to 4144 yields 16.1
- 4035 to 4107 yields 14.6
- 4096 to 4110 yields 15.2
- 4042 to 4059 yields 13.4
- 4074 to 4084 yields 14.1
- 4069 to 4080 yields 14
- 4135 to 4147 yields 15.8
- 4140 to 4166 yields 17.1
